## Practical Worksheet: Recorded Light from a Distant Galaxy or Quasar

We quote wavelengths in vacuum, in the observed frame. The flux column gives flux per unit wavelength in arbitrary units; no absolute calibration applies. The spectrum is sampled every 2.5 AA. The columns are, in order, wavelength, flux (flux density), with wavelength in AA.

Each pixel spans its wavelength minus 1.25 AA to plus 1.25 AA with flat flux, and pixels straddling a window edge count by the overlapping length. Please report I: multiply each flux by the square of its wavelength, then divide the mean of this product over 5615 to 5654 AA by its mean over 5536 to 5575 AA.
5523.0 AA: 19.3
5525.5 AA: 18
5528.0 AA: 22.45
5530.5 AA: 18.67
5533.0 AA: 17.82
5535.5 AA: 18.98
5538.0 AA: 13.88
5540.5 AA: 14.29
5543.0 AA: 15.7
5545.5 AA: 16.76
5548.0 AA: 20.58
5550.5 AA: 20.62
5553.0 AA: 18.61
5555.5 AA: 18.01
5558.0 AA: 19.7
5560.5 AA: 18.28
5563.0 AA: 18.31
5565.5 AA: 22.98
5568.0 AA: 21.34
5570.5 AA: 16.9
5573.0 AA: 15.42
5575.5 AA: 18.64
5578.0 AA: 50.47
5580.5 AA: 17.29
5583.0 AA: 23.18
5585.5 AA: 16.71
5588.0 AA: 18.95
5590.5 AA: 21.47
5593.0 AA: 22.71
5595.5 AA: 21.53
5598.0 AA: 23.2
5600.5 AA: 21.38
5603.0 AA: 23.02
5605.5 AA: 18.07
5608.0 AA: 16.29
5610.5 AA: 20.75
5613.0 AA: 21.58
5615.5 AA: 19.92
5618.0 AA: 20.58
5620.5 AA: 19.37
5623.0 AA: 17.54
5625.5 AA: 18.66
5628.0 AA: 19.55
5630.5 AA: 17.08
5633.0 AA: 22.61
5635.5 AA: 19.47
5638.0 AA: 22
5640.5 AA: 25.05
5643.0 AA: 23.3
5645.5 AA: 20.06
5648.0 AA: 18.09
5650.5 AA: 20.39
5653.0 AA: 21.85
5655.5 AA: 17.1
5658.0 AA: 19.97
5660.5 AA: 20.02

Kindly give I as 1.15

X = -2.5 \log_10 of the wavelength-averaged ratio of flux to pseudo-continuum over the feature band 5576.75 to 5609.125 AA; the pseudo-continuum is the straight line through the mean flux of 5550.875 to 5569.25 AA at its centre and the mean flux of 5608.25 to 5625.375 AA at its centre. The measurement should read -0.15 mag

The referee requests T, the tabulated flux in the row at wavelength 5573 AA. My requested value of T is 15.42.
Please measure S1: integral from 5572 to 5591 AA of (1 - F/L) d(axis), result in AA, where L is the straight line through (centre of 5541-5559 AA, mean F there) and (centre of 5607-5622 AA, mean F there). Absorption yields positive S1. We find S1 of -3.9 AA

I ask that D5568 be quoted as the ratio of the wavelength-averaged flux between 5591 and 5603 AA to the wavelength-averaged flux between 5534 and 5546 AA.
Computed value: 1.4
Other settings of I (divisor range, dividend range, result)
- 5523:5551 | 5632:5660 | 1.21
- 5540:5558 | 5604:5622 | 1.11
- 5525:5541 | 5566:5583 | 1.32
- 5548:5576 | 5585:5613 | 1.09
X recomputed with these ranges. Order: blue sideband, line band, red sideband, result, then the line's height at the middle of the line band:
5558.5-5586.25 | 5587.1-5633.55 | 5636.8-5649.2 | 0.081 mag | 21.8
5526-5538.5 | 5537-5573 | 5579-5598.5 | 0.077 mag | 19.5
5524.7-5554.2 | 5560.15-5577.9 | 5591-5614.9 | -0.081 mag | 19.4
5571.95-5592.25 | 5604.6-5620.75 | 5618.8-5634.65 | 0.041 mag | 20.3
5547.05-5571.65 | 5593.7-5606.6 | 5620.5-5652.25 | -0.084 mag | 19.9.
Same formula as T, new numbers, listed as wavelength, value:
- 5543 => 15.7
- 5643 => 23.3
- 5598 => 23.2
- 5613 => 21.58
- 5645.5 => 20.06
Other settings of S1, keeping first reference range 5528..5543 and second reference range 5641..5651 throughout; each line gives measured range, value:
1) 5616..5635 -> 0.7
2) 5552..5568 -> -1.4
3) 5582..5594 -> -1.0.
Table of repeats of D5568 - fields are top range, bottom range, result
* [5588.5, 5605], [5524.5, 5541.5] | 1.23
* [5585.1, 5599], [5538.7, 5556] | 1.19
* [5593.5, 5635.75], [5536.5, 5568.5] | 1.10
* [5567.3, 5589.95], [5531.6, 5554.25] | 1.26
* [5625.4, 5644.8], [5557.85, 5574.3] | 1.11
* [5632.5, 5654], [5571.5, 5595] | 0.94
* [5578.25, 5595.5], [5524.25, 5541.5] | 1.23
